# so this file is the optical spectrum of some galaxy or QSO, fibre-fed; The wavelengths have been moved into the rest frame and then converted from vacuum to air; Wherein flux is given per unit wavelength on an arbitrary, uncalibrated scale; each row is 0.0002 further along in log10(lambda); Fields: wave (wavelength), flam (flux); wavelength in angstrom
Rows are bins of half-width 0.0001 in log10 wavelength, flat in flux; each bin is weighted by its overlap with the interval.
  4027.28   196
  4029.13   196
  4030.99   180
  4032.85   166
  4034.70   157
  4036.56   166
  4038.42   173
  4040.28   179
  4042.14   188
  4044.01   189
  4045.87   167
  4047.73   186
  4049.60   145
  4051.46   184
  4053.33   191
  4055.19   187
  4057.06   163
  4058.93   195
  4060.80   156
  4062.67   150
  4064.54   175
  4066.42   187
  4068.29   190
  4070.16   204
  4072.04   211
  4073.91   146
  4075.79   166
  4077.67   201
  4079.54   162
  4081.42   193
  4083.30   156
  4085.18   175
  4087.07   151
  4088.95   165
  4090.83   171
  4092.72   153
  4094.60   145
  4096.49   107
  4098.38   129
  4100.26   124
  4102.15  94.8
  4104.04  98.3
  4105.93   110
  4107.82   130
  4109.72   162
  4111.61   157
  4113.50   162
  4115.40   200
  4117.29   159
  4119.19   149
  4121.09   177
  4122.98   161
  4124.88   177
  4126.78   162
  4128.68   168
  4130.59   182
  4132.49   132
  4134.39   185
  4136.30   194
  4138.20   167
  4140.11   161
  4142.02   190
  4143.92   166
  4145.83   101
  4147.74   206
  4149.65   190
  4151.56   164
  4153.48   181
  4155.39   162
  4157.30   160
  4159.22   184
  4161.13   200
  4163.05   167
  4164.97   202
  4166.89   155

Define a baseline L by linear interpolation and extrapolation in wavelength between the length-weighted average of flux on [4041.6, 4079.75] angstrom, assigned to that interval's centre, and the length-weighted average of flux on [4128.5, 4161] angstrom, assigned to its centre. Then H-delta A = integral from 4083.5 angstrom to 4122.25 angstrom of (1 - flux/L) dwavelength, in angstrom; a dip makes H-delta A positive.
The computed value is 6.31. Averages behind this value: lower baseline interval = 178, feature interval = 146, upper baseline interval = 171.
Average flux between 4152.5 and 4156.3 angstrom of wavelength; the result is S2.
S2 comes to 171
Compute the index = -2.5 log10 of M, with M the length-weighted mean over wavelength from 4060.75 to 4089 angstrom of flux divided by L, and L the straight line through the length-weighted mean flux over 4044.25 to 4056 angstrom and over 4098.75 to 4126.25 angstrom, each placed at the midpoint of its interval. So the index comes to -0.06 mag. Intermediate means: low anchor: 177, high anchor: 147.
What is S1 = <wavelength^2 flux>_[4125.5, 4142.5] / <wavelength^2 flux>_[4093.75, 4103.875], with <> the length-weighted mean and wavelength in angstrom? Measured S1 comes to 1.47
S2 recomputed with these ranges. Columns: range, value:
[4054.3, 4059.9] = 181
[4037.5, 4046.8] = 179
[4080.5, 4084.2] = 175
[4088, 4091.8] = 168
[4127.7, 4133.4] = 161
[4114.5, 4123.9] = 169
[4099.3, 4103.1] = 110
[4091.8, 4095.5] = 149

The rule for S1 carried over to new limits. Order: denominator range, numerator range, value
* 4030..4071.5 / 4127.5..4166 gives 1.03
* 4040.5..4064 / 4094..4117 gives 0.79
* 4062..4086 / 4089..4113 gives 0.76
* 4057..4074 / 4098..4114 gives 0.73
